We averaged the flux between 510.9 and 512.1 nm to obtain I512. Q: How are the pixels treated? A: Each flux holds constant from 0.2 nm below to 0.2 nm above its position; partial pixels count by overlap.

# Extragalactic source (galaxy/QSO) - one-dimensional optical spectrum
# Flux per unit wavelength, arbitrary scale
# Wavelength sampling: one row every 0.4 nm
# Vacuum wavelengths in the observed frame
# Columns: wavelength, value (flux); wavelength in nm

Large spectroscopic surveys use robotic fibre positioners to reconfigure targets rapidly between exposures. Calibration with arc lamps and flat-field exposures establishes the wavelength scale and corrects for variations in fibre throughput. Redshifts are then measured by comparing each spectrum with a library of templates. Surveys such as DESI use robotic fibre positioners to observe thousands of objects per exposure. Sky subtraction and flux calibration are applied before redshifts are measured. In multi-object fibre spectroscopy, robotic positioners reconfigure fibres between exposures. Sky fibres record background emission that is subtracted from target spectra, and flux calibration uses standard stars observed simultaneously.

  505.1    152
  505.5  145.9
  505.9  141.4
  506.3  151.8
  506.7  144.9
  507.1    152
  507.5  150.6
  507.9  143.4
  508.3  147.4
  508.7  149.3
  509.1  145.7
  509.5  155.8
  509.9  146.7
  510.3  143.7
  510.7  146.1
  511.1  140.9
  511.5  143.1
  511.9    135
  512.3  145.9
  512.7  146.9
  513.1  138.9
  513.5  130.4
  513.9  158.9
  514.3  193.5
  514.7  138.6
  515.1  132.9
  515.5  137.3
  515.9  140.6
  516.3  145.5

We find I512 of 140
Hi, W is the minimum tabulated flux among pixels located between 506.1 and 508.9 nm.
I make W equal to 143.4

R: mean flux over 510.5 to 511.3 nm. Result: 144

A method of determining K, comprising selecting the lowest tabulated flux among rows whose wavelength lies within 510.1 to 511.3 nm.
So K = 140.9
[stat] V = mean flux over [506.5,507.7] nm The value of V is 149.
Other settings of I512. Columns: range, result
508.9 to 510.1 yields 149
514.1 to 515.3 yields 155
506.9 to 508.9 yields 149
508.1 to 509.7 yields 150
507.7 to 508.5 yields 145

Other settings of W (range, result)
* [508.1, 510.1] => 145.7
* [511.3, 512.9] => 135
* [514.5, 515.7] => 132.9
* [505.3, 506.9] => 141.4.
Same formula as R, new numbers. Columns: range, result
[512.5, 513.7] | 139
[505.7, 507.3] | 148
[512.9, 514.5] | 155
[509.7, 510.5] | 145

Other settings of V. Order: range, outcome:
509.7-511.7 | 144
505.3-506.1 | 144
